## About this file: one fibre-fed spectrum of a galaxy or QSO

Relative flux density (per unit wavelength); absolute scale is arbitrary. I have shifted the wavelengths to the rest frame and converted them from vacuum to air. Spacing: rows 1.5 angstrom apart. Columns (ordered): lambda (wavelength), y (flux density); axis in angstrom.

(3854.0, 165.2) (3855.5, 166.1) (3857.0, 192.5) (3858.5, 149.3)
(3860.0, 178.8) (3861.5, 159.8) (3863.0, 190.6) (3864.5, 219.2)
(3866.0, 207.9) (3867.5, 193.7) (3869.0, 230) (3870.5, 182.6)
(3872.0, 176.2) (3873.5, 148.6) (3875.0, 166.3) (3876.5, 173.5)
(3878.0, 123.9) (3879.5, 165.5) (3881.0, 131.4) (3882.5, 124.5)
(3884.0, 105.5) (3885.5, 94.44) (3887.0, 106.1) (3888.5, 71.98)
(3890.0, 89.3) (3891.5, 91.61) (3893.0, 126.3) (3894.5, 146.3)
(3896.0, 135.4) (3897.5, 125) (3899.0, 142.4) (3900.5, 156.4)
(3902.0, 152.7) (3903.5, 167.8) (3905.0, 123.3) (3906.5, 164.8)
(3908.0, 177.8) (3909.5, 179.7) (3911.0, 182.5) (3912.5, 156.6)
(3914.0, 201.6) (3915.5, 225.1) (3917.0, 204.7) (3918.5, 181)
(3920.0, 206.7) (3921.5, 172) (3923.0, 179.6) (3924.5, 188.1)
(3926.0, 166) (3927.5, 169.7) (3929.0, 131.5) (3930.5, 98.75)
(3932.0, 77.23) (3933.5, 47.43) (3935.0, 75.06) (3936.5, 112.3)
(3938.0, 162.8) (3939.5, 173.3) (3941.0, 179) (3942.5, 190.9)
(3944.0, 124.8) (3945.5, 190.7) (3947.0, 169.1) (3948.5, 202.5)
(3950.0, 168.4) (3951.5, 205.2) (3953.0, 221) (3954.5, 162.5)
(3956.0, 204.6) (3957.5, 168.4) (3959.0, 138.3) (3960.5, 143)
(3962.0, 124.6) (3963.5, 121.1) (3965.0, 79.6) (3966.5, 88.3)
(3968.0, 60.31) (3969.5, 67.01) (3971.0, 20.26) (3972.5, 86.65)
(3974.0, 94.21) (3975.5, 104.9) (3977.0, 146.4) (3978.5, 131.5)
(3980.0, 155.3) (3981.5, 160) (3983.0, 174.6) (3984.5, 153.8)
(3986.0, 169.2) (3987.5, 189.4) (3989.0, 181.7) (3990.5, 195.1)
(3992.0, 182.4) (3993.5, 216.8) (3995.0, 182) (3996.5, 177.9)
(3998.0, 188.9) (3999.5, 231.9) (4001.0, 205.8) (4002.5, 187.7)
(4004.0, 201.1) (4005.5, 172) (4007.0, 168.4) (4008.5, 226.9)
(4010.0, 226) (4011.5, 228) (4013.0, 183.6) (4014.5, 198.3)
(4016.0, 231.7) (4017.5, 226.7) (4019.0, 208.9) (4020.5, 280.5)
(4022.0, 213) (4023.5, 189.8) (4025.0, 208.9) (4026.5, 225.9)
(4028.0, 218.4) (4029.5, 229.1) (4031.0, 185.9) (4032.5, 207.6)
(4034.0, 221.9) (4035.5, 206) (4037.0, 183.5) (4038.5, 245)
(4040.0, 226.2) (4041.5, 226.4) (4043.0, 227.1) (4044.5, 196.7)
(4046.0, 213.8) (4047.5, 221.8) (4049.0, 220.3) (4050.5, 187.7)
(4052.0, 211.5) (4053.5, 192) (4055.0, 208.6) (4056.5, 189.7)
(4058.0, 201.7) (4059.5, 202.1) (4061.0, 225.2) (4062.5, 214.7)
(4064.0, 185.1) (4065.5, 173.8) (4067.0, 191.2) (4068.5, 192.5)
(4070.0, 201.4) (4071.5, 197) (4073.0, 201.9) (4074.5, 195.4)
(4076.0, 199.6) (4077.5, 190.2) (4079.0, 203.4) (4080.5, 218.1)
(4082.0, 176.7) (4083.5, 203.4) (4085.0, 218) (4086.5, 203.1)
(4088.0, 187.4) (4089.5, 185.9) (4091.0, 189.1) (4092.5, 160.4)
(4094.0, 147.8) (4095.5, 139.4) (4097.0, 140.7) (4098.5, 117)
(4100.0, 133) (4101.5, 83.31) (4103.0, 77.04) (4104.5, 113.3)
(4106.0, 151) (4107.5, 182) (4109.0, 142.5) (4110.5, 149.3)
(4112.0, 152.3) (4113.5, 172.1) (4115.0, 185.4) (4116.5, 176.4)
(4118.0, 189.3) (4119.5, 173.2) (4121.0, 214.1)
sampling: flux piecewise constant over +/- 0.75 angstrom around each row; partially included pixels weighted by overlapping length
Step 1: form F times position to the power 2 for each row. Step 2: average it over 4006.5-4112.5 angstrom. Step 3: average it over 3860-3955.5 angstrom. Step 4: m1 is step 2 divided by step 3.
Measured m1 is 1.32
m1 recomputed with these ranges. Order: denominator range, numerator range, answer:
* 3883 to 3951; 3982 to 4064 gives 1.45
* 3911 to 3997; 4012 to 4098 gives 1.40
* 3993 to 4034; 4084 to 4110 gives 0.76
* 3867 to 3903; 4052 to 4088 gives 1.57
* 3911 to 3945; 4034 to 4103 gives 1.31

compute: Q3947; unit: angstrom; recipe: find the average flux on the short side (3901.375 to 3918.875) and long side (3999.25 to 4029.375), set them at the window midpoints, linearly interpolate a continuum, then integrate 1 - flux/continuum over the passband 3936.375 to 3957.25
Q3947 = 1.23 angstrom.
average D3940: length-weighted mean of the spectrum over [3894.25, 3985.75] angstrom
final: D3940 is 148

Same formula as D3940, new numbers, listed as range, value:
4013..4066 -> 211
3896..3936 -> 155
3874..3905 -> 130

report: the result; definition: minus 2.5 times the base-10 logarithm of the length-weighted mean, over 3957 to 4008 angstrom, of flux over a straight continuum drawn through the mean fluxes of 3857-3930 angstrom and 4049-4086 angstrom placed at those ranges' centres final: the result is 0.21 mag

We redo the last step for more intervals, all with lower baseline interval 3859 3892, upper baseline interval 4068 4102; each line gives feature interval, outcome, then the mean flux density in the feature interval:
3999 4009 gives -0.18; 198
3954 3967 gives 0.18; 137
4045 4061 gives -0.18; 206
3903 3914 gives -0.07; 167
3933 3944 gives 0.18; 136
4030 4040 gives -0.22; 210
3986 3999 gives -0.14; 189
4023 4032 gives -0.22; 210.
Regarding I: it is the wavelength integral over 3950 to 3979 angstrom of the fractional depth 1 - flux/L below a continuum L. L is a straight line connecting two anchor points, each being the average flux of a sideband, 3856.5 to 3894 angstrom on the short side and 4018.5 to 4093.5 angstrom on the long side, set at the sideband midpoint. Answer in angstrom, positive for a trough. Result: 8.4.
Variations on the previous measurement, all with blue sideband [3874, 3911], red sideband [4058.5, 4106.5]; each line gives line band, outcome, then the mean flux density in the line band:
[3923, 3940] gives 1.8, 129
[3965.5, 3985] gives 5.5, 110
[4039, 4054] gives -4.0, 213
